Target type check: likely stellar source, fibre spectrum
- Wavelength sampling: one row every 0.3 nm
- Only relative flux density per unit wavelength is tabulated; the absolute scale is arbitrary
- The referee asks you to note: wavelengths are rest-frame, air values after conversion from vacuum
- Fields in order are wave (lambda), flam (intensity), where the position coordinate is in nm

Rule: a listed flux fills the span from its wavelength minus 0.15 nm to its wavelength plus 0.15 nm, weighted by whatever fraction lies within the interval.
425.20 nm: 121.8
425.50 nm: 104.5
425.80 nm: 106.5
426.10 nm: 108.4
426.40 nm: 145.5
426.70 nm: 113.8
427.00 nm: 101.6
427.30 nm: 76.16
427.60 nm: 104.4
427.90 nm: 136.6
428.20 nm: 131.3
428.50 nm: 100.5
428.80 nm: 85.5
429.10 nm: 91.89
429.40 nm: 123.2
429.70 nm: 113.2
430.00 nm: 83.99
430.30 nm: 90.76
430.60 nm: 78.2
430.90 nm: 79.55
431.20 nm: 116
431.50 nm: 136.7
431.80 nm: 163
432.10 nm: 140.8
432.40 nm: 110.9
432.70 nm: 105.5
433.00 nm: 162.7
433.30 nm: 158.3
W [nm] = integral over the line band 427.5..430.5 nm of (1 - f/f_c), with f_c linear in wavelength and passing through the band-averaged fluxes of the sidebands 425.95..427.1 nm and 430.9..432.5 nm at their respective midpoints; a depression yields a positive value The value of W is 0.425 nm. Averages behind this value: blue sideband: 118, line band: 106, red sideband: 129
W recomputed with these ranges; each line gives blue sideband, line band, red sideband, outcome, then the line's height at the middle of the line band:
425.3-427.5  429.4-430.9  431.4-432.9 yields 0.365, 124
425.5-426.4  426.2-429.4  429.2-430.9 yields -0.115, 106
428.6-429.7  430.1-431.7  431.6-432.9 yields 0.237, 119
